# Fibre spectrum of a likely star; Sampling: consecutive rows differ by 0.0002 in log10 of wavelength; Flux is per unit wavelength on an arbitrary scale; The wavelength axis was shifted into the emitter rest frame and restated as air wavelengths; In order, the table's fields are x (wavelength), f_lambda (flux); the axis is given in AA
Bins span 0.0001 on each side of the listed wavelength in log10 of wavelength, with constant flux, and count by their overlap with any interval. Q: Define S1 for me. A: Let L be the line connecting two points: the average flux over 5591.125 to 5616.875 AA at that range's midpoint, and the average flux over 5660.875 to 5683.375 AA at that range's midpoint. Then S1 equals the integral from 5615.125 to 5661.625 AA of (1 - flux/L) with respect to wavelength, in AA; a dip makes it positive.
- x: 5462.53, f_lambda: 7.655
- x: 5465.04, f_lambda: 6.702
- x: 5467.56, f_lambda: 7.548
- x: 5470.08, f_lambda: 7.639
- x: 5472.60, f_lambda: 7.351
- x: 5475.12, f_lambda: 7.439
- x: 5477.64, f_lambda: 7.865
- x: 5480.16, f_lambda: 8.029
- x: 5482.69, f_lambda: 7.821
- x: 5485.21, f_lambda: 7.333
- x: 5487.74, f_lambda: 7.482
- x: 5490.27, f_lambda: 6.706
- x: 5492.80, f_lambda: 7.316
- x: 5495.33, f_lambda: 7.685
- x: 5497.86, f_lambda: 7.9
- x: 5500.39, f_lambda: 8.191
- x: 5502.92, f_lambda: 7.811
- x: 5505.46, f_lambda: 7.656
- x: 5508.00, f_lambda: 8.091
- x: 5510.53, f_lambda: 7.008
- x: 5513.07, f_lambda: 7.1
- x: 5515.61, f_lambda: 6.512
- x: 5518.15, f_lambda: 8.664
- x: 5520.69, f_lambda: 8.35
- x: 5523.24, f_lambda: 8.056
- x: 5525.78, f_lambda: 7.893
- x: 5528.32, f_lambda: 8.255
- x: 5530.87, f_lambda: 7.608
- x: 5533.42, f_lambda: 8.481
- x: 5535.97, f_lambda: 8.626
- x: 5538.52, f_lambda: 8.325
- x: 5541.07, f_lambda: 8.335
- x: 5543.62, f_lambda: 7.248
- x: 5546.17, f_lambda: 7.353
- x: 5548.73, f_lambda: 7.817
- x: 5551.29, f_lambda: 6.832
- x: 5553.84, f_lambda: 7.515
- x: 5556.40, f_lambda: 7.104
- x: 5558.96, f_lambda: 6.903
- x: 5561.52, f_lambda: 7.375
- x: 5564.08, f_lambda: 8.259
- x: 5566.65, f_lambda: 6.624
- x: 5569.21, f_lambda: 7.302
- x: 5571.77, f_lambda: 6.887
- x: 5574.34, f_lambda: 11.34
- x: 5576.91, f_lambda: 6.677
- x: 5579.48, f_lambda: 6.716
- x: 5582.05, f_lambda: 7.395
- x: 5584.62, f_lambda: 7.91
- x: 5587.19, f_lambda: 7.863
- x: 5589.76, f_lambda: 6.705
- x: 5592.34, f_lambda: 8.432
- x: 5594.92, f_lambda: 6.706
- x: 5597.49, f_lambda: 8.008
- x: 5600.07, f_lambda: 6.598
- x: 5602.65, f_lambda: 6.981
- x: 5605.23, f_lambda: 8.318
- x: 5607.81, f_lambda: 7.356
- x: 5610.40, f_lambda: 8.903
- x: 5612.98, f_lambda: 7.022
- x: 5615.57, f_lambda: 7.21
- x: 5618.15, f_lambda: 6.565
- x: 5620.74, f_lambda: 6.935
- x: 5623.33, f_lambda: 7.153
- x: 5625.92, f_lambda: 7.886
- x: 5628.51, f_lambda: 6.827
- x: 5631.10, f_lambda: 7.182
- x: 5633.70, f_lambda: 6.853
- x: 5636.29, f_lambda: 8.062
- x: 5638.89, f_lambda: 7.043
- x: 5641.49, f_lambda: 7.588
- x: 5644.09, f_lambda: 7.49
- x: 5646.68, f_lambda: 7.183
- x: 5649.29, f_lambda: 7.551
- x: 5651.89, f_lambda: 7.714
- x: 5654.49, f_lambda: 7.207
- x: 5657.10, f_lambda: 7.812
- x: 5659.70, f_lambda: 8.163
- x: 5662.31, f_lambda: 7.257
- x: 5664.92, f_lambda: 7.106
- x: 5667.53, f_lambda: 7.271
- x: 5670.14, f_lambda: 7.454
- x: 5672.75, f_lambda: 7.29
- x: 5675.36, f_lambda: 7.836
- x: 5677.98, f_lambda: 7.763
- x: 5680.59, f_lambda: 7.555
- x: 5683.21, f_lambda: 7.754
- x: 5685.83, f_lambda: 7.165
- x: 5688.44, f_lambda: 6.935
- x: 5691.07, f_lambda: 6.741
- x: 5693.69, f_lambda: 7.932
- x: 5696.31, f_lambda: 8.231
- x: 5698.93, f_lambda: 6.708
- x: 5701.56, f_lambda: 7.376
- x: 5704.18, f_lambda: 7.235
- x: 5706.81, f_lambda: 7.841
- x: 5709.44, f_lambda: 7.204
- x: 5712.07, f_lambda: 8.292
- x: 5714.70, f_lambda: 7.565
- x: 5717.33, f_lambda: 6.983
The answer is 0.92 AA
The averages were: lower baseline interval 7.55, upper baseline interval 7.47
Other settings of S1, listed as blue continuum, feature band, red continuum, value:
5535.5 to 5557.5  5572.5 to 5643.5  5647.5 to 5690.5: 0.7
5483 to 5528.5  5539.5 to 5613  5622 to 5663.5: 0.0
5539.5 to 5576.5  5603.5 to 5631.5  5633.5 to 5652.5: 0.4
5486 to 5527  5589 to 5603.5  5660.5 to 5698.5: 0.5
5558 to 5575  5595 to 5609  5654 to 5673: 0.4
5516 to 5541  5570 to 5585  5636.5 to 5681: 0.3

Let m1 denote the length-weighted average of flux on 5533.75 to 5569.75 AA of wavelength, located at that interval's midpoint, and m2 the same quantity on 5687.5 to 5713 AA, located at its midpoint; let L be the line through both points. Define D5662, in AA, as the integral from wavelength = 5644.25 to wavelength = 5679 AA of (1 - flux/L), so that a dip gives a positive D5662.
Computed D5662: -0.1 AA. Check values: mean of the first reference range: 7.57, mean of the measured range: 7.51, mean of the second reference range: 7.44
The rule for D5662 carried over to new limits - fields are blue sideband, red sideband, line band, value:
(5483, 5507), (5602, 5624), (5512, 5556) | -1.7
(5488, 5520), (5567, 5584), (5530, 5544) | -1.0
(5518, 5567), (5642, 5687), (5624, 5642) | 0.6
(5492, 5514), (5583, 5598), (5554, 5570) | 0.7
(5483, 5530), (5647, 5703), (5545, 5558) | 0.5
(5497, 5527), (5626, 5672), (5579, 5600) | 0.3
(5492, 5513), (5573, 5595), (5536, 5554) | 0.1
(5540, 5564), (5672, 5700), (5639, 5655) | 0.0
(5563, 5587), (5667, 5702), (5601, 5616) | 0.0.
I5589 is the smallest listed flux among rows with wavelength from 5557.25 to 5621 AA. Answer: 6.565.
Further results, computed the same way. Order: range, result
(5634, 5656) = 7.043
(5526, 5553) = 6.832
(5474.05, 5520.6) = 6.512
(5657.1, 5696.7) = 6.741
